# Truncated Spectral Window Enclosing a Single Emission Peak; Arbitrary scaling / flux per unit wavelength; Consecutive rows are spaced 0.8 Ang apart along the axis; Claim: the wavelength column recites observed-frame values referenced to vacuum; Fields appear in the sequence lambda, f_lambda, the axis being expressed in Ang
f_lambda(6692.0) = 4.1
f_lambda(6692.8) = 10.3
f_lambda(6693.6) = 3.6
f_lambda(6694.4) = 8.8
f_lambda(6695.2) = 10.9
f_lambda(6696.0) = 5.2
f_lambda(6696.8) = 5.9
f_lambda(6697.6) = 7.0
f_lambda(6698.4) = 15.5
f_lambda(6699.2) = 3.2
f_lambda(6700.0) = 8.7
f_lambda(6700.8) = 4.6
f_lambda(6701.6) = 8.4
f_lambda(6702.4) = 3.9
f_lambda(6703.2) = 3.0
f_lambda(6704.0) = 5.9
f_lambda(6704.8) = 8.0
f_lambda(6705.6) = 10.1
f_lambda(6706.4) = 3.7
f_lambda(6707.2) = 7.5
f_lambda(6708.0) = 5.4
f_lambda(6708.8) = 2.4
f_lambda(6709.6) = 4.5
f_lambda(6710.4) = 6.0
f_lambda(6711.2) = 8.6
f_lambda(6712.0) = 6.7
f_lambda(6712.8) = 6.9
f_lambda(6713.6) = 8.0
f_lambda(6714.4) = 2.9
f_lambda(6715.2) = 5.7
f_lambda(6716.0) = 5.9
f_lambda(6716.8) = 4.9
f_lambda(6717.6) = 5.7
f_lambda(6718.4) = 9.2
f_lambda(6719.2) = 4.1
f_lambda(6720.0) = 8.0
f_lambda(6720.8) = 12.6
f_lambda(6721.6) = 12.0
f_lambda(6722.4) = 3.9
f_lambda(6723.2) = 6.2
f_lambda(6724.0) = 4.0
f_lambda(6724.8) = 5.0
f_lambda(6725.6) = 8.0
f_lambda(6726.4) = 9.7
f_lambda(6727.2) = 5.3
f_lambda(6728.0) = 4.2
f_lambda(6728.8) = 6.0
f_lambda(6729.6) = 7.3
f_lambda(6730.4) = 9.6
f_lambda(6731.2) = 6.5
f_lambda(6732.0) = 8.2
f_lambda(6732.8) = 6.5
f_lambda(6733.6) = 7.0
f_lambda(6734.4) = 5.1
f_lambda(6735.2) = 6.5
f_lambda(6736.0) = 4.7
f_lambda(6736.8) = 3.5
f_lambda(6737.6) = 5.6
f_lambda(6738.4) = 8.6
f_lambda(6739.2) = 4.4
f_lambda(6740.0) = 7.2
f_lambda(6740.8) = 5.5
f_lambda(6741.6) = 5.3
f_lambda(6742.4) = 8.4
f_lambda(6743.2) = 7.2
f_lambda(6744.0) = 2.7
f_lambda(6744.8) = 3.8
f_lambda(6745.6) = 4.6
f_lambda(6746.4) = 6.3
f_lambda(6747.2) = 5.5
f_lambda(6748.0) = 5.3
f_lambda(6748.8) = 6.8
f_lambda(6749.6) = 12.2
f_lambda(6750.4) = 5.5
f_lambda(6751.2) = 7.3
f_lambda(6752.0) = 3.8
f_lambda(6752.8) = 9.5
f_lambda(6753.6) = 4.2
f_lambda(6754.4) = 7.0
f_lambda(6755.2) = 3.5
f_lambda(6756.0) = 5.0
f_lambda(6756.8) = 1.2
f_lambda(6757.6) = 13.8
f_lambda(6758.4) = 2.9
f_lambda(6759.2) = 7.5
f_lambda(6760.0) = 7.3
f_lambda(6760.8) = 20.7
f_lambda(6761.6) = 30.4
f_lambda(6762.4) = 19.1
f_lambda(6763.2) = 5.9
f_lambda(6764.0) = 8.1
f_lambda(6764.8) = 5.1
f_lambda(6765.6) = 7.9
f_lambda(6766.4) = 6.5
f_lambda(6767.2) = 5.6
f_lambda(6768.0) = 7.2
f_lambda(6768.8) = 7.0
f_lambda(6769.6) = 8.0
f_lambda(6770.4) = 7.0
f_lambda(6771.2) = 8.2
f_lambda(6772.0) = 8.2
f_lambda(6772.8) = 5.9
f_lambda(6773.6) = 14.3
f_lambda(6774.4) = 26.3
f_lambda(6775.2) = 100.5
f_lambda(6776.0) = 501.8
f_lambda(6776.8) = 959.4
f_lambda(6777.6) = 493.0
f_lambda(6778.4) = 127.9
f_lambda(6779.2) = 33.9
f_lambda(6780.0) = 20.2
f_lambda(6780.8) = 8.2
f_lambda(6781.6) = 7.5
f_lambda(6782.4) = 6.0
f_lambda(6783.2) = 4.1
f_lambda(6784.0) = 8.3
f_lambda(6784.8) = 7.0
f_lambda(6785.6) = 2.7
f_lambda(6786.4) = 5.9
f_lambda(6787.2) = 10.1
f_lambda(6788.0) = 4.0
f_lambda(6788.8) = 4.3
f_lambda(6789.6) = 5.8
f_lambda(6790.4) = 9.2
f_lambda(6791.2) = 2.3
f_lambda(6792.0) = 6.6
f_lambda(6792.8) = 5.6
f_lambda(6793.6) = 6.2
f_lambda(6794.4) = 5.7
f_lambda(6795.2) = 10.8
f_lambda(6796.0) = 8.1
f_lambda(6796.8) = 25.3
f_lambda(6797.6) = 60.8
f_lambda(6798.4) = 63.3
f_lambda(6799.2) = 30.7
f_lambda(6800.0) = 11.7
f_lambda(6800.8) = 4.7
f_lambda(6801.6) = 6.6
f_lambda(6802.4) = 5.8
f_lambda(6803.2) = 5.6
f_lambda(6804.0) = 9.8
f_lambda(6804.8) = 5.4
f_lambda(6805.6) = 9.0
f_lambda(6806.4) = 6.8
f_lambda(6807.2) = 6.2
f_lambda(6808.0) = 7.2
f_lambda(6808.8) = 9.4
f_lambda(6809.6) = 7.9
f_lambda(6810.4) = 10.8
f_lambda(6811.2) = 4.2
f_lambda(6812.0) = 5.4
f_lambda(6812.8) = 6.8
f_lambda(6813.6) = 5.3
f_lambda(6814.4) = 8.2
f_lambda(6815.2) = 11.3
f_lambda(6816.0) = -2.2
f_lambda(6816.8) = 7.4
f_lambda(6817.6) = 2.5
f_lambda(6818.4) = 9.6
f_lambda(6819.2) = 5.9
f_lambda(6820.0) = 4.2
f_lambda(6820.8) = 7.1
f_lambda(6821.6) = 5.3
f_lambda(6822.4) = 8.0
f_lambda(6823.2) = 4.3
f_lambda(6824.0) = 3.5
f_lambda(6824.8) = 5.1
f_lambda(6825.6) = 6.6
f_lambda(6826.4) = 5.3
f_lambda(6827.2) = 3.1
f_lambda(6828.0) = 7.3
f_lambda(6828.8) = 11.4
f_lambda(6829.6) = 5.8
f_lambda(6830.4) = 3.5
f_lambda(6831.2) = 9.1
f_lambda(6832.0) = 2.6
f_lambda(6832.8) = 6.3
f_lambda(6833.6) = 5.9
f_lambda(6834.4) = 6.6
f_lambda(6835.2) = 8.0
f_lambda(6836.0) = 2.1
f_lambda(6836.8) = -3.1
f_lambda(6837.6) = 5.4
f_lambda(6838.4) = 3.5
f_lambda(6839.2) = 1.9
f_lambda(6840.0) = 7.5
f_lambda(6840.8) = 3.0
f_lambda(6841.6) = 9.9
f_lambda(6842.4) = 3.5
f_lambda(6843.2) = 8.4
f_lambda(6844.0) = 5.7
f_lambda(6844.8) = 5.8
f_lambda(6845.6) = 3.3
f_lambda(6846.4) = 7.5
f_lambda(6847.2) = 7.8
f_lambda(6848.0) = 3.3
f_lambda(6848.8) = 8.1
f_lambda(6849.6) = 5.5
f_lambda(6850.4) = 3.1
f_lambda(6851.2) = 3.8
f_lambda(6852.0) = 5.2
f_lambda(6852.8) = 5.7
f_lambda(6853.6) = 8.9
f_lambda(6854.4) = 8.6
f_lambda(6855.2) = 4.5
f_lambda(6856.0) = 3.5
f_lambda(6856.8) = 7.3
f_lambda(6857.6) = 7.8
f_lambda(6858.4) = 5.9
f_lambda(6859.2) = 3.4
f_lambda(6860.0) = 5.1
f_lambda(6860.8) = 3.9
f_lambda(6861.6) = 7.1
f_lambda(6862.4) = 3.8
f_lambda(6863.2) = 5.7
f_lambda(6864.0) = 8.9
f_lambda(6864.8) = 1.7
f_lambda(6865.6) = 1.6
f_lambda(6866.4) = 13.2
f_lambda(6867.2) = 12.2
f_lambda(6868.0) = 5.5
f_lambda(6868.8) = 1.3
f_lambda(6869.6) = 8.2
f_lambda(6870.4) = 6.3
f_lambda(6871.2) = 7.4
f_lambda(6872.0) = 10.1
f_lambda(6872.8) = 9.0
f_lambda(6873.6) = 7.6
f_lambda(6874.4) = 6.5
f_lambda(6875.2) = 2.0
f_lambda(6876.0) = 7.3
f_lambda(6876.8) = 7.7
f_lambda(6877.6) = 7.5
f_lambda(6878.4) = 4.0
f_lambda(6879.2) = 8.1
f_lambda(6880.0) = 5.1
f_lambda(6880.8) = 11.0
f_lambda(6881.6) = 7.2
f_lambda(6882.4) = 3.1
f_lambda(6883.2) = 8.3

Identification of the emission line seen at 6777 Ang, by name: H-alpha 6563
